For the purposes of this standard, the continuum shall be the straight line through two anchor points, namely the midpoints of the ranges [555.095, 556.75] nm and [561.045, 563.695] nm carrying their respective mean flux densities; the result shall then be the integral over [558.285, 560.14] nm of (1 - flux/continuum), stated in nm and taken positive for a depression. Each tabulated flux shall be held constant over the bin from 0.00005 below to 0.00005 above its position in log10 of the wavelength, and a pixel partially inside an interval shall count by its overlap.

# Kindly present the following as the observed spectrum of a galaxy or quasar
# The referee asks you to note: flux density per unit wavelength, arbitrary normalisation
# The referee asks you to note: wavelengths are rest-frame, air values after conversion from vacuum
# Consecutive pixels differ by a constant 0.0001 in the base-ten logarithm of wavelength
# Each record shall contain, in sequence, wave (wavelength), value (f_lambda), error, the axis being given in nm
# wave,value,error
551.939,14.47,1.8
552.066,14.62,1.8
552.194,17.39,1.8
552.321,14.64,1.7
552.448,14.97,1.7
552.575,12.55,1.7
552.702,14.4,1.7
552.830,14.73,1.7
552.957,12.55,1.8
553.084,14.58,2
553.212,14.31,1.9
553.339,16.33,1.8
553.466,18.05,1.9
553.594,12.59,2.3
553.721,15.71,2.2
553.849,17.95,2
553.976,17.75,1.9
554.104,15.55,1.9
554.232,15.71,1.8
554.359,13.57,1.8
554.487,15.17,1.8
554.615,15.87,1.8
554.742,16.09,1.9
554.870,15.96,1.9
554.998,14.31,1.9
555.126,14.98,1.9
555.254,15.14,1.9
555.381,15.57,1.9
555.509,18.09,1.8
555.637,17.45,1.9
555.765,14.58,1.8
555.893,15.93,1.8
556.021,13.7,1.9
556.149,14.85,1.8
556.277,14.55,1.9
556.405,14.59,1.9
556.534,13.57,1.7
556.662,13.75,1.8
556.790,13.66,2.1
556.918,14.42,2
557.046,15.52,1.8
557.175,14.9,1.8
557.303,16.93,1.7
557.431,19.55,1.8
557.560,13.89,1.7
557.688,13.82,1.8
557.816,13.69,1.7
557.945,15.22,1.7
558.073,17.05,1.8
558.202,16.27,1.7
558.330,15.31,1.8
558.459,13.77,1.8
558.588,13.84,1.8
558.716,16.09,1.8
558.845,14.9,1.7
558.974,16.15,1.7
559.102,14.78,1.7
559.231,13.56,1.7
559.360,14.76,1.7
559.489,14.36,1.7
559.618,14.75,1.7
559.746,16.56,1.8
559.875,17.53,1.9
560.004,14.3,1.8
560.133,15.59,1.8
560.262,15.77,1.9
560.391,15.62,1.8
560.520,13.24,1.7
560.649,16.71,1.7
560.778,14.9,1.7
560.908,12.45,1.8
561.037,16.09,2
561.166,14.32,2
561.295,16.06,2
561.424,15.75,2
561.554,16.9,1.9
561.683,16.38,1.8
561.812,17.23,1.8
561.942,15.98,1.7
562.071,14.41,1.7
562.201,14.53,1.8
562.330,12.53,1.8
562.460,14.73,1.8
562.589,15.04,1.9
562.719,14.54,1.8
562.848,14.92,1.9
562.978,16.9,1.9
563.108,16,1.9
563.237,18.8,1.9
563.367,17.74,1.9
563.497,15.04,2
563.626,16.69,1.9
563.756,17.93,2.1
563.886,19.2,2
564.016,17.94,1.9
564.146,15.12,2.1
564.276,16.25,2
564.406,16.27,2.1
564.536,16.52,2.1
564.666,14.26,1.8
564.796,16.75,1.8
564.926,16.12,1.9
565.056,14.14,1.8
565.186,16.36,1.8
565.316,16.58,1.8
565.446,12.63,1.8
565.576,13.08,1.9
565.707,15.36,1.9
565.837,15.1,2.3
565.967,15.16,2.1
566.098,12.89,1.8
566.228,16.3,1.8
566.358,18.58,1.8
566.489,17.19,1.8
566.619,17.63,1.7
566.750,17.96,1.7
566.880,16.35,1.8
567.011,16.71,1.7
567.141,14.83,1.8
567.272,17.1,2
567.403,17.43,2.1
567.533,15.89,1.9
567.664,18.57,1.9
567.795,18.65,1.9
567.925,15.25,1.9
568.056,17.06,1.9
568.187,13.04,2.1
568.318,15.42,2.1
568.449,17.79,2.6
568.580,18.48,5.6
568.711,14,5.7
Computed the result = 0.04 nm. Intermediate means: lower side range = 15.1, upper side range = 15.7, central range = 15.1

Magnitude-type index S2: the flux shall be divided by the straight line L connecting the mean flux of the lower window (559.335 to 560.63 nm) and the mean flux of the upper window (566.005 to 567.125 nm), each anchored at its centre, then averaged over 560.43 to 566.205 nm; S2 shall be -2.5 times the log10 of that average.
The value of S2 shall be 0.03 mag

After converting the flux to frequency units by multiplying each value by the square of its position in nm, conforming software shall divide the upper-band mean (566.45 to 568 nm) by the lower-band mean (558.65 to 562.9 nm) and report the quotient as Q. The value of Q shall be 1.1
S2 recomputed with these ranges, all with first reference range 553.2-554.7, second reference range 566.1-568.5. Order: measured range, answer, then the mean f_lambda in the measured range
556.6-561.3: 0.07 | 15.1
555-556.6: 0.05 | 15.2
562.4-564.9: 0.00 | 16.3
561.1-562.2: 0.03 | 15.8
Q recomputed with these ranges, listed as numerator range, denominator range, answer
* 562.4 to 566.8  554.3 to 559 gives 1.09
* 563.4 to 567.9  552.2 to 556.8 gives 1.12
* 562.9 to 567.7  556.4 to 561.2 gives 1.11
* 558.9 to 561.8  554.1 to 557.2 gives 1.03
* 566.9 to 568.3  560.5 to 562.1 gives 1.08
